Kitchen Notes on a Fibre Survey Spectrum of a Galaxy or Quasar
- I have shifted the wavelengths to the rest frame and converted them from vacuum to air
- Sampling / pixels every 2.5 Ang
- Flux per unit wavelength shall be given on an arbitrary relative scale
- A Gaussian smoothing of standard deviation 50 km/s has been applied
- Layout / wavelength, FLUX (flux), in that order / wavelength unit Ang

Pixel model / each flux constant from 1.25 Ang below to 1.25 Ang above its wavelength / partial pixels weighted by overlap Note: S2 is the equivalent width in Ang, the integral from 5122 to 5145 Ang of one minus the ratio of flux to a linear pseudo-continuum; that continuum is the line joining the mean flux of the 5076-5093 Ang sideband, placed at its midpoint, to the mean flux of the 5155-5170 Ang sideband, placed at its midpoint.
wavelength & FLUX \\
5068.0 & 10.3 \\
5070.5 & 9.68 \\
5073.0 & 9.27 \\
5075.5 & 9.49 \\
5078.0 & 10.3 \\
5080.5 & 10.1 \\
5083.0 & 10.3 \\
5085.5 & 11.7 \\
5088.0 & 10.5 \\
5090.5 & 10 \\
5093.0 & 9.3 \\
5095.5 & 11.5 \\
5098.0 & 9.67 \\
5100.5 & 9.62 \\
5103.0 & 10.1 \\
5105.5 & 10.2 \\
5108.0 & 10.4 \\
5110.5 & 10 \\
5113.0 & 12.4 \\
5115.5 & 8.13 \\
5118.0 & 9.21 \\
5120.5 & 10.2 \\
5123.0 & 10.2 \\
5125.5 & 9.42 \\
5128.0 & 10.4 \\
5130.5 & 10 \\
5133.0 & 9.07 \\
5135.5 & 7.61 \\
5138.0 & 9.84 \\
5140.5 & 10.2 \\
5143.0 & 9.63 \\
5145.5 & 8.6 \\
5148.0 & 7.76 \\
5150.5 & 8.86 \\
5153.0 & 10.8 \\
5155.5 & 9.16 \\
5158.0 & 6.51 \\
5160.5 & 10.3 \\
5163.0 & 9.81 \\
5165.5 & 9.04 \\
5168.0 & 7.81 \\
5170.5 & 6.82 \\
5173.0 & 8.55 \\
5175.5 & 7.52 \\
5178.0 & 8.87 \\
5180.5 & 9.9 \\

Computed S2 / -0.7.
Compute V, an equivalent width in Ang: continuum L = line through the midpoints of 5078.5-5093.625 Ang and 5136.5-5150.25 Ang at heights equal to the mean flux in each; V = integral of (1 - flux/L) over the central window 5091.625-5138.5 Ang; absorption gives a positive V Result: -0.52 Ang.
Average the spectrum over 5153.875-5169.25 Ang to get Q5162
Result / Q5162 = 8.82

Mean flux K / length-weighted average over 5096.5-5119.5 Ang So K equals 9.99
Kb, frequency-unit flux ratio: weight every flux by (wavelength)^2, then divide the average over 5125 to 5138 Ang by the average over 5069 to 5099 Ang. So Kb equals 0.94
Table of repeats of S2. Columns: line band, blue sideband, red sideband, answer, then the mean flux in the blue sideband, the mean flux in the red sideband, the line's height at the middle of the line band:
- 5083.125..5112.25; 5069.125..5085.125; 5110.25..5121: -1.0 Ang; 9.96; 9.97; 9.97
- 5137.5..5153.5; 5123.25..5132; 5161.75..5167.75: 0.5 Ang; 9.94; 9.16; 9.56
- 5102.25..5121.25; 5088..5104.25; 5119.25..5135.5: -0.4 Ang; 10.1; 9.71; 9.89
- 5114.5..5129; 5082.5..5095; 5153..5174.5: 0.0 Ang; 10.4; 8.62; 9.64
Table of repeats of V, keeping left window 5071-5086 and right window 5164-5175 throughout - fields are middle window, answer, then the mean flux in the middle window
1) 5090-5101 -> -0.4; 10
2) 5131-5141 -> -0.4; 9.17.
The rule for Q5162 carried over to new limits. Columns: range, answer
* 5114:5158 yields 9.29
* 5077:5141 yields 10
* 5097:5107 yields 9.92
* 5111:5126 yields 9.96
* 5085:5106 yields 10.2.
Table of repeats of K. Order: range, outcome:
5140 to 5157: 9.21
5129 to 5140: 9.23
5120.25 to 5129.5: 10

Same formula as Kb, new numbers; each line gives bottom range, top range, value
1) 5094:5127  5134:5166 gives 0.92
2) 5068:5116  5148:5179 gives 0.87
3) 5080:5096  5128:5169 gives 0.89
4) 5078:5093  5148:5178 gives 0.85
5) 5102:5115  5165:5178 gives 0.78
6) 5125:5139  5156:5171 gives 0.92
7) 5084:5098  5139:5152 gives 0.88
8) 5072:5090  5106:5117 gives 1.01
